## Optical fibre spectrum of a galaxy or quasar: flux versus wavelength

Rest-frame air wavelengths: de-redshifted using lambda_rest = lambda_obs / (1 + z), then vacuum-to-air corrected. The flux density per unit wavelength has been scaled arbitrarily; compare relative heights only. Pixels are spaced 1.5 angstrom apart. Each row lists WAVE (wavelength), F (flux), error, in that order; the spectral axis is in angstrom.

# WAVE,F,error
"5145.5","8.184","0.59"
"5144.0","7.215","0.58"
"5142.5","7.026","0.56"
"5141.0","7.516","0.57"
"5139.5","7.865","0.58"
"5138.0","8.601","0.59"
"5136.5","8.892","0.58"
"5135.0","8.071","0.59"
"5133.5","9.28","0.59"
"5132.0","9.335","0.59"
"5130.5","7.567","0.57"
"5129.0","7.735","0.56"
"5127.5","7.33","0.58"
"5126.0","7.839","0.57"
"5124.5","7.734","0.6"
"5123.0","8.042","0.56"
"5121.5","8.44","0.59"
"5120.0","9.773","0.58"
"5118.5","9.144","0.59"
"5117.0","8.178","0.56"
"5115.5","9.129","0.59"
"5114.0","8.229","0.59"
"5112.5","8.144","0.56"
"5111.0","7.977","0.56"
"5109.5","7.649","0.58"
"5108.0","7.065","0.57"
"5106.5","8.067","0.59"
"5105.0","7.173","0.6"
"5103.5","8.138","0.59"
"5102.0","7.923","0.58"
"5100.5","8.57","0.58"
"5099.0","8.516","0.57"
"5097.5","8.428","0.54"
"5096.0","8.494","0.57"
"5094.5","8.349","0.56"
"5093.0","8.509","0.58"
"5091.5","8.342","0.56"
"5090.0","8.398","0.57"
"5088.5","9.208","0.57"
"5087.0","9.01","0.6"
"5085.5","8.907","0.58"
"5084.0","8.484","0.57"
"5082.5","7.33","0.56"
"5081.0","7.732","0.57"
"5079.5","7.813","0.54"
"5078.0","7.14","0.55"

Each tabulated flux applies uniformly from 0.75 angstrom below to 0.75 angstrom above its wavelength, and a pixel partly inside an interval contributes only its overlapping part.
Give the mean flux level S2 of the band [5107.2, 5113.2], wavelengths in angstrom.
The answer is 7.71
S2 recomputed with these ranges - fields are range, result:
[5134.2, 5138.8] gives 8.52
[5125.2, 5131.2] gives 7.62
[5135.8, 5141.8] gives 8.2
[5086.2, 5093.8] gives 8.69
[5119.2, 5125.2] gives 8.51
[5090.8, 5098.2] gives 8.42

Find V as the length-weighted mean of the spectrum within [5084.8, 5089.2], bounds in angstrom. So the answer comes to 9.04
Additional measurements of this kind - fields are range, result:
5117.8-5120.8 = 9.45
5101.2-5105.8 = 7.76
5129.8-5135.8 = 8.57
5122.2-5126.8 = 7.87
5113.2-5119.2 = 8.66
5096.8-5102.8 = 8.36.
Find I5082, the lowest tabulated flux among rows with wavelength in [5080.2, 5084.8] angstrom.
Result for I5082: 7.33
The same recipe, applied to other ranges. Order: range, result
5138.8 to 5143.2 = 7.026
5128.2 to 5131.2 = 7.567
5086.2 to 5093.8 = 8.342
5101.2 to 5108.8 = 7.065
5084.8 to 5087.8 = 8.907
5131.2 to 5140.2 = 7.865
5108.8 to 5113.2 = 7.649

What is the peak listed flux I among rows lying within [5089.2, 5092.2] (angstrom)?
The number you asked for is 8.398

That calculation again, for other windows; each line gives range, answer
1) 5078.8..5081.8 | 7.813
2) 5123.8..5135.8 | 9.335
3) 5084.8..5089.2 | 9.208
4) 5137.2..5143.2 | 8.601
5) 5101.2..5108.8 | 8.138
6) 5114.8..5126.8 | 9.773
